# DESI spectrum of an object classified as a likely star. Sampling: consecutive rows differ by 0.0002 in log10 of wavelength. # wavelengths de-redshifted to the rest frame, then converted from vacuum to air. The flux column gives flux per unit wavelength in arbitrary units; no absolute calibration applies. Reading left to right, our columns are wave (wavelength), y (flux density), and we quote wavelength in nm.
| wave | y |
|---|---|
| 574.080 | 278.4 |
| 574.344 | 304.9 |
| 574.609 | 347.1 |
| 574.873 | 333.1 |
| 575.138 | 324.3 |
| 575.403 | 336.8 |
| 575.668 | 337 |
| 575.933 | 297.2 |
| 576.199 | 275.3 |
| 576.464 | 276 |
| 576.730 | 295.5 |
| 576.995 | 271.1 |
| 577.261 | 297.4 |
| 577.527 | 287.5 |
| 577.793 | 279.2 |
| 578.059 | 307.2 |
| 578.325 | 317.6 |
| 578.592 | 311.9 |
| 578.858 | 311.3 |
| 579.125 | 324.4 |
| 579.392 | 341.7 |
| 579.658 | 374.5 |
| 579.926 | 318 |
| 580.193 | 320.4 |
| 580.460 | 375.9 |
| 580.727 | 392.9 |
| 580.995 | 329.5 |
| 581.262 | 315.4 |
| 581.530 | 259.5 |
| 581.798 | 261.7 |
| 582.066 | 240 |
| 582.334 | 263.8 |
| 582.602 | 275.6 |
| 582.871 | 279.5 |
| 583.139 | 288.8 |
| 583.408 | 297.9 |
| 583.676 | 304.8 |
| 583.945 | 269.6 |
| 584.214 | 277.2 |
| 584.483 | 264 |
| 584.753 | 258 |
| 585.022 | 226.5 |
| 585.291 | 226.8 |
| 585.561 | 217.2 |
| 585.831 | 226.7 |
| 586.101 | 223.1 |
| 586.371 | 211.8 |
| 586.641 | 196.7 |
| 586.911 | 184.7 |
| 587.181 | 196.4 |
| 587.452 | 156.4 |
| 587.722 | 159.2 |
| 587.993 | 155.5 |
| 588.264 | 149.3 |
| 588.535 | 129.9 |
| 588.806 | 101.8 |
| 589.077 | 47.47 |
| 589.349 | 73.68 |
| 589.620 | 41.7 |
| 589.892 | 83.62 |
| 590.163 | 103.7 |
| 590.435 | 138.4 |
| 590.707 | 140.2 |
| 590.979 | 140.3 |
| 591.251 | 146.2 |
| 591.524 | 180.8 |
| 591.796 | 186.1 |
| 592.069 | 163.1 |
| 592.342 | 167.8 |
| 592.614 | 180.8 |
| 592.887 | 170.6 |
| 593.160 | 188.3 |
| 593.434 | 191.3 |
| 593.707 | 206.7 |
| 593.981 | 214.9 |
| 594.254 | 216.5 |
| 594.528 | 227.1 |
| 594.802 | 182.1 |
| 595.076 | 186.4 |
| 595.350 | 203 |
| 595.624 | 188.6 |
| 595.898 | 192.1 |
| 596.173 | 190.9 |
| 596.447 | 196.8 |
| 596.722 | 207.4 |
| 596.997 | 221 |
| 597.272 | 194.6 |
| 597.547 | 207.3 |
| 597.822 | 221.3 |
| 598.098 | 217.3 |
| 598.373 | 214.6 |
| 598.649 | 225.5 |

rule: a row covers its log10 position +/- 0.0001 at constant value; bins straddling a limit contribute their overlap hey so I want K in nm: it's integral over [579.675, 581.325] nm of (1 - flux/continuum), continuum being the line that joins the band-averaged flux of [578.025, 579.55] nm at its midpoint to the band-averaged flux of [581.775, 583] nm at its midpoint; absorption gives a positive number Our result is -0.291 nm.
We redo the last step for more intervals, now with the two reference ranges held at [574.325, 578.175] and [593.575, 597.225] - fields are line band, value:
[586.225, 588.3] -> 0.58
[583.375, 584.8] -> -0.08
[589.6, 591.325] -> 0.84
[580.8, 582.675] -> -0.04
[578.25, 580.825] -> -0.47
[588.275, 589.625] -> 0.84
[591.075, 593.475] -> 0.49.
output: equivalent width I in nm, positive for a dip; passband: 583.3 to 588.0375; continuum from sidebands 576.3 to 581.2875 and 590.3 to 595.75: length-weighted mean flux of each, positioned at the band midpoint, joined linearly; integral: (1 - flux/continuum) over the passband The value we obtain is 0.52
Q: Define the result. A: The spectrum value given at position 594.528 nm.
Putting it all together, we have 227.1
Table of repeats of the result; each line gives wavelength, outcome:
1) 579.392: 341.7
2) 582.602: 275.6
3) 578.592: 311.9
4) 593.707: 206.7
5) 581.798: 261.7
